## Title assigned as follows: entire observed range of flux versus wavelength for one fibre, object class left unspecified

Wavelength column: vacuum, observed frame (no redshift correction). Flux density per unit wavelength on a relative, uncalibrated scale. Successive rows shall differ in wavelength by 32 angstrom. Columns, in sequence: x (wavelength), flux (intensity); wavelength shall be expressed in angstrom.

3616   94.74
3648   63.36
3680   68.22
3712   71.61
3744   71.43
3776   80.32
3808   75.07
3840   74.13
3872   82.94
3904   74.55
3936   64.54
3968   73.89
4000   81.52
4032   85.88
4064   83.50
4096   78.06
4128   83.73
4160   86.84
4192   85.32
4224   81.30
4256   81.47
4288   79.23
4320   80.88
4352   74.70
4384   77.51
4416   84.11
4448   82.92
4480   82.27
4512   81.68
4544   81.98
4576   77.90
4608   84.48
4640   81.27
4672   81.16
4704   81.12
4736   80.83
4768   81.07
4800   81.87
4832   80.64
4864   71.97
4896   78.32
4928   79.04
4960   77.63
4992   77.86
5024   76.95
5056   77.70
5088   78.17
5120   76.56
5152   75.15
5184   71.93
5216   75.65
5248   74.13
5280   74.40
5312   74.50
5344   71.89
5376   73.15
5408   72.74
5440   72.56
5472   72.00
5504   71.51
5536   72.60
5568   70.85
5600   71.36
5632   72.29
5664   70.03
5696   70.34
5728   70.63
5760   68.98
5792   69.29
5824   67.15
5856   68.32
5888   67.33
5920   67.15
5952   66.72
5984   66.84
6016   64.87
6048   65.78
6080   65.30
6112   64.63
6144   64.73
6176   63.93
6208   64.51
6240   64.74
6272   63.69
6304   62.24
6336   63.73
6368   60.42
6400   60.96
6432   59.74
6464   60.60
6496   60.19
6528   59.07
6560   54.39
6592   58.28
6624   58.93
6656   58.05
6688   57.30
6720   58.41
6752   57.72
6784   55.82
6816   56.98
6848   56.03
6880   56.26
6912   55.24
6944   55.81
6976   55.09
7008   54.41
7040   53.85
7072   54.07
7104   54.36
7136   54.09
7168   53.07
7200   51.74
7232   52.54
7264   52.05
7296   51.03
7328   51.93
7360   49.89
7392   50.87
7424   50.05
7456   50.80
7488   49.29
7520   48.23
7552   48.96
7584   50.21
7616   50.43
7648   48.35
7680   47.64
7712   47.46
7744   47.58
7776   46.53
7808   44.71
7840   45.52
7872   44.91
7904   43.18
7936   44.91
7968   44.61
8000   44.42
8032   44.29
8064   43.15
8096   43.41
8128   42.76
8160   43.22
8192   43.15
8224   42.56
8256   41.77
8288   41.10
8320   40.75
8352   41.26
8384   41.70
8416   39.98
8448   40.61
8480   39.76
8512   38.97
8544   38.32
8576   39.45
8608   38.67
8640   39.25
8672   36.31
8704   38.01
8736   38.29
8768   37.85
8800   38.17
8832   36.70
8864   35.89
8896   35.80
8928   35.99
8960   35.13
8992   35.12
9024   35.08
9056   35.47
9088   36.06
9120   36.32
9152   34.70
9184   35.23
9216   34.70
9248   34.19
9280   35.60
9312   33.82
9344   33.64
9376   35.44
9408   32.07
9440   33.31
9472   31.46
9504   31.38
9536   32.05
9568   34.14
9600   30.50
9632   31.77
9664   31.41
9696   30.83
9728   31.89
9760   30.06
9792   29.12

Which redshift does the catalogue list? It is 0.000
